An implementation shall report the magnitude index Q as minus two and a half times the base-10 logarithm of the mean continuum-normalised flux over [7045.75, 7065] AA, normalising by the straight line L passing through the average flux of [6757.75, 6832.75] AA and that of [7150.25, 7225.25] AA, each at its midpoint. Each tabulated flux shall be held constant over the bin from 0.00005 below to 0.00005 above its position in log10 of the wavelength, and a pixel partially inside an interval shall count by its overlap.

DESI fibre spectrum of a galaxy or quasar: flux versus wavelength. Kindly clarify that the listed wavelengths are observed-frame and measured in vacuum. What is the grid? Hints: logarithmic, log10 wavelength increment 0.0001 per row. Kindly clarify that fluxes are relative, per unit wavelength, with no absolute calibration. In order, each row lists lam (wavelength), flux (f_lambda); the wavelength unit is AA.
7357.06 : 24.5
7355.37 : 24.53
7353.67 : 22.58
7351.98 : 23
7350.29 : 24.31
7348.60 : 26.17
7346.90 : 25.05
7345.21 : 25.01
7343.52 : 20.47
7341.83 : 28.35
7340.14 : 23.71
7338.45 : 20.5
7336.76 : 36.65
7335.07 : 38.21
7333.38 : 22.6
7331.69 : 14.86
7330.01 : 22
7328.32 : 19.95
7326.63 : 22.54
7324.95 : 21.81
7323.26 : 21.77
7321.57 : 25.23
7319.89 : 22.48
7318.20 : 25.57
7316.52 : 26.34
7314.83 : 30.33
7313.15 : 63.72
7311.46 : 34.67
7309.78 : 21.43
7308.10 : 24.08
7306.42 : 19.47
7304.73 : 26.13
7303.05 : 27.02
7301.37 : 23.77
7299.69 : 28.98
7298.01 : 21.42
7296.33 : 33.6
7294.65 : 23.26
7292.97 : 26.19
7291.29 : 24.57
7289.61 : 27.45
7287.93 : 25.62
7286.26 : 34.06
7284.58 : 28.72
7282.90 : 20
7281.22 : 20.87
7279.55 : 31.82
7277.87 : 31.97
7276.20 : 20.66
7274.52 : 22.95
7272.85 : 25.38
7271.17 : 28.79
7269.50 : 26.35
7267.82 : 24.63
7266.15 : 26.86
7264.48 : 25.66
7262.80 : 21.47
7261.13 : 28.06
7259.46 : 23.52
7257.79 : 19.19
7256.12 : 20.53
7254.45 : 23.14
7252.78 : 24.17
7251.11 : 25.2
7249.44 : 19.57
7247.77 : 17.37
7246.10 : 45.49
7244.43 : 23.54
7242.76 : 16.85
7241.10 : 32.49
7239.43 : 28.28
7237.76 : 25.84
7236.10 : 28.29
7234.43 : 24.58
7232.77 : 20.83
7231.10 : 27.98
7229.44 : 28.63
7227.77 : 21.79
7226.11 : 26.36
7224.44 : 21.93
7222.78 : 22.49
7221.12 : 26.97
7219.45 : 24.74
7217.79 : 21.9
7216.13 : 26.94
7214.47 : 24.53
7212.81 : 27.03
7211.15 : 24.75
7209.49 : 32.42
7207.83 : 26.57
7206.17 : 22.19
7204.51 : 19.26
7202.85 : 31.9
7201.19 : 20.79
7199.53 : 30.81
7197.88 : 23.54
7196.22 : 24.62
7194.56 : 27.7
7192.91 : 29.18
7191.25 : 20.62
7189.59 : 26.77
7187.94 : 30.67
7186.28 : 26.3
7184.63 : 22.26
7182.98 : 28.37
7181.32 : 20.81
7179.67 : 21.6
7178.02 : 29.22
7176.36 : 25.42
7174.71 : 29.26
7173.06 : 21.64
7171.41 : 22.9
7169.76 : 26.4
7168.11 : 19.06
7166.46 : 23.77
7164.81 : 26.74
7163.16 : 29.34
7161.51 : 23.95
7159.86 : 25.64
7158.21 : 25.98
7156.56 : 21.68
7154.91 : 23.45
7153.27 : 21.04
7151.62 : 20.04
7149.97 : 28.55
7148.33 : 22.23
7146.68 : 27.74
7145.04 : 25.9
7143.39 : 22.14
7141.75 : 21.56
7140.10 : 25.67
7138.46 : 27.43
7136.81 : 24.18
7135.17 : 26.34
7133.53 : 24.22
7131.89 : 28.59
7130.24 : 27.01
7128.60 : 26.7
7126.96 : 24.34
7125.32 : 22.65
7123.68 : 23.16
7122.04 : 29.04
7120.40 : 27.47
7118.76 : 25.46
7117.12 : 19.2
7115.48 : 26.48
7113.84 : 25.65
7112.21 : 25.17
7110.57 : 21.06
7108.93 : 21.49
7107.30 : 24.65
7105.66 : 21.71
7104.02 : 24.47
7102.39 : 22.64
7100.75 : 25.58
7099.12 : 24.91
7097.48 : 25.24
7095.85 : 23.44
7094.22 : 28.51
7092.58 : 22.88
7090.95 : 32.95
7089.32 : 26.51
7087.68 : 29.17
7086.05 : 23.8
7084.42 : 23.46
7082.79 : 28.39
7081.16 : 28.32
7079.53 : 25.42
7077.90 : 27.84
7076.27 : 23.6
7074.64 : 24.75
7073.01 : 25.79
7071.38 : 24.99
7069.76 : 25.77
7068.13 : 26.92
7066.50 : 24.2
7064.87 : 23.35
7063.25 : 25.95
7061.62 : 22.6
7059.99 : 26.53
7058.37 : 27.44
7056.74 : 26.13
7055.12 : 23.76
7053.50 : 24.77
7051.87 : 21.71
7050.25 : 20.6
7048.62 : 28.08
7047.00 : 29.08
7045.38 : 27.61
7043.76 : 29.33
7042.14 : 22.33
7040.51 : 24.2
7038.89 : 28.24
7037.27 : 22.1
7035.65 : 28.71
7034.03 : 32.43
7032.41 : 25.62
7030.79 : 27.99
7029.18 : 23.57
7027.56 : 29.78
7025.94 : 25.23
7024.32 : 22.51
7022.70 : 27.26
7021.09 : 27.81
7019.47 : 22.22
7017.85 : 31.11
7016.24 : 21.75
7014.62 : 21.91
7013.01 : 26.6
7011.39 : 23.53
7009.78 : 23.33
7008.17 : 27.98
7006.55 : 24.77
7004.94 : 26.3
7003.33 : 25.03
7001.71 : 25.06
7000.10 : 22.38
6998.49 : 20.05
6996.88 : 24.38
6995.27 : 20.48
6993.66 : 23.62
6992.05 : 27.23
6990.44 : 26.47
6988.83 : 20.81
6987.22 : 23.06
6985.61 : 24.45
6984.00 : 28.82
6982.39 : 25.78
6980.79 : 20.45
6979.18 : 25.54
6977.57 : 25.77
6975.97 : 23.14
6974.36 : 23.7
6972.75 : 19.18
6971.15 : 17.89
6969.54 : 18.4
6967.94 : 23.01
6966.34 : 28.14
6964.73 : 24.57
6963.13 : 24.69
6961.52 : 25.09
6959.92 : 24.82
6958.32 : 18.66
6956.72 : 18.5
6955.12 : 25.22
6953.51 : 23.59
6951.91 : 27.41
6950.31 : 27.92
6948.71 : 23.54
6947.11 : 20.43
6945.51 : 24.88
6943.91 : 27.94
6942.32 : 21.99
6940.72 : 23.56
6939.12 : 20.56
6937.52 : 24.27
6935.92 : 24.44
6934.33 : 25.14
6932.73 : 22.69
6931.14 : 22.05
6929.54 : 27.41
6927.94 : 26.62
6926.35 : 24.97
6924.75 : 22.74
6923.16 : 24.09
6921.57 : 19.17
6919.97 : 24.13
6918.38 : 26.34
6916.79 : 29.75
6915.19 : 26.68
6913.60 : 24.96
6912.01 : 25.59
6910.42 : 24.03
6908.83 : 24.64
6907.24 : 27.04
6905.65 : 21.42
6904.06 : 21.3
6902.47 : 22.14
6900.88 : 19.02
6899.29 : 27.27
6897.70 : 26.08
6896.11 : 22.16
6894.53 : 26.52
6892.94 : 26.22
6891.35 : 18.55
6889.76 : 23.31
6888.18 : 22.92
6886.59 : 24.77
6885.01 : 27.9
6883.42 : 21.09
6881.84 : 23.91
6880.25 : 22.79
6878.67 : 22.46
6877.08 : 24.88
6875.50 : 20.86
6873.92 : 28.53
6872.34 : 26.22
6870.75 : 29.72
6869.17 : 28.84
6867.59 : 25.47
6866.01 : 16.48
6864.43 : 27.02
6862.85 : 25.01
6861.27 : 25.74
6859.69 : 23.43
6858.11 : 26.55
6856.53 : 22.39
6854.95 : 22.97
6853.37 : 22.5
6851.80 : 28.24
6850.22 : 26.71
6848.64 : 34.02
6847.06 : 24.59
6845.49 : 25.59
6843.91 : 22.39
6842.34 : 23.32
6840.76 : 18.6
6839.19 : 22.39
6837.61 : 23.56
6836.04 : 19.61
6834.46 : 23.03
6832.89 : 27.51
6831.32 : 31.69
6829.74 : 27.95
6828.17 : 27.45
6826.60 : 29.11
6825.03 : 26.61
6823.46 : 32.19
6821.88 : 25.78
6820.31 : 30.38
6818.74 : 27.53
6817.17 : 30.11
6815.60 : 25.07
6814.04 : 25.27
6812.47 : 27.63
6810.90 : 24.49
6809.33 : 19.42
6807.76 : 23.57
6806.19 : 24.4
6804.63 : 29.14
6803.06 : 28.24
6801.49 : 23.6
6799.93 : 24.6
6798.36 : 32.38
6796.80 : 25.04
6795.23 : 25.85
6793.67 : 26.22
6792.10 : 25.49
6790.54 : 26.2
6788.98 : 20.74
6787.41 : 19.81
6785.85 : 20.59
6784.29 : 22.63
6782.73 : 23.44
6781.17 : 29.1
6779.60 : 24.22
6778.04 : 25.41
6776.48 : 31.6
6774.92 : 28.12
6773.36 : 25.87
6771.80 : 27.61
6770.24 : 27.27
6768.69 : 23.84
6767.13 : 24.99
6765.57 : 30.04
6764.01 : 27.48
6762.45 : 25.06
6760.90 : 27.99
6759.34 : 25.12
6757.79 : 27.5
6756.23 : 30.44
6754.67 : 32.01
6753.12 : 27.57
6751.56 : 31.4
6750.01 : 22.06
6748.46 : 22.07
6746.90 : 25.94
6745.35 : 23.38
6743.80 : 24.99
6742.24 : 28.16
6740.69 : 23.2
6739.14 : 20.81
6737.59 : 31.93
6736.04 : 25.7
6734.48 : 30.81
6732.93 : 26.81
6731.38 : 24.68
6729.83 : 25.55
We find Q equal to 0.01 mag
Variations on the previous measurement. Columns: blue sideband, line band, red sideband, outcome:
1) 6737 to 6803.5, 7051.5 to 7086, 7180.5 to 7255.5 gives 0.01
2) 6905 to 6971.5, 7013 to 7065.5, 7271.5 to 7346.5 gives -0.04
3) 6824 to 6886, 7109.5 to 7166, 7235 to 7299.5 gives 0.03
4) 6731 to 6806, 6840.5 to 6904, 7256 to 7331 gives 0.07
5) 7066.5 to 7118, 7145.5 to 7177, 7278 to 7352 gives 0.05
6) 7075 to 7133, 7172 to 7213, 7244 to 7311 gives -0.02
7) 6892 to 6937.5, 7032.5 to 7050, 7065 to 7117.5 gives -0.08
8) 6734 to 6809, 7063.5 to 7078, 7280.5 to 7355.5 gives 0.04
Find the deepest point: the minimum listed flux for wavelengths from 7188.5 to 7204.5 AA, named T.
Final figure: 20.62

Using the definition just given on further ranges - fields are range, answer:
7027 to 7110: 20.6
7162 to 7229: 19.06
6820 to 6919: 16.48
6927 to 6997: 17.89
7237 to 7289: 16.85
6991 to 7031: 20.05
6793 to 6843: 18.6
